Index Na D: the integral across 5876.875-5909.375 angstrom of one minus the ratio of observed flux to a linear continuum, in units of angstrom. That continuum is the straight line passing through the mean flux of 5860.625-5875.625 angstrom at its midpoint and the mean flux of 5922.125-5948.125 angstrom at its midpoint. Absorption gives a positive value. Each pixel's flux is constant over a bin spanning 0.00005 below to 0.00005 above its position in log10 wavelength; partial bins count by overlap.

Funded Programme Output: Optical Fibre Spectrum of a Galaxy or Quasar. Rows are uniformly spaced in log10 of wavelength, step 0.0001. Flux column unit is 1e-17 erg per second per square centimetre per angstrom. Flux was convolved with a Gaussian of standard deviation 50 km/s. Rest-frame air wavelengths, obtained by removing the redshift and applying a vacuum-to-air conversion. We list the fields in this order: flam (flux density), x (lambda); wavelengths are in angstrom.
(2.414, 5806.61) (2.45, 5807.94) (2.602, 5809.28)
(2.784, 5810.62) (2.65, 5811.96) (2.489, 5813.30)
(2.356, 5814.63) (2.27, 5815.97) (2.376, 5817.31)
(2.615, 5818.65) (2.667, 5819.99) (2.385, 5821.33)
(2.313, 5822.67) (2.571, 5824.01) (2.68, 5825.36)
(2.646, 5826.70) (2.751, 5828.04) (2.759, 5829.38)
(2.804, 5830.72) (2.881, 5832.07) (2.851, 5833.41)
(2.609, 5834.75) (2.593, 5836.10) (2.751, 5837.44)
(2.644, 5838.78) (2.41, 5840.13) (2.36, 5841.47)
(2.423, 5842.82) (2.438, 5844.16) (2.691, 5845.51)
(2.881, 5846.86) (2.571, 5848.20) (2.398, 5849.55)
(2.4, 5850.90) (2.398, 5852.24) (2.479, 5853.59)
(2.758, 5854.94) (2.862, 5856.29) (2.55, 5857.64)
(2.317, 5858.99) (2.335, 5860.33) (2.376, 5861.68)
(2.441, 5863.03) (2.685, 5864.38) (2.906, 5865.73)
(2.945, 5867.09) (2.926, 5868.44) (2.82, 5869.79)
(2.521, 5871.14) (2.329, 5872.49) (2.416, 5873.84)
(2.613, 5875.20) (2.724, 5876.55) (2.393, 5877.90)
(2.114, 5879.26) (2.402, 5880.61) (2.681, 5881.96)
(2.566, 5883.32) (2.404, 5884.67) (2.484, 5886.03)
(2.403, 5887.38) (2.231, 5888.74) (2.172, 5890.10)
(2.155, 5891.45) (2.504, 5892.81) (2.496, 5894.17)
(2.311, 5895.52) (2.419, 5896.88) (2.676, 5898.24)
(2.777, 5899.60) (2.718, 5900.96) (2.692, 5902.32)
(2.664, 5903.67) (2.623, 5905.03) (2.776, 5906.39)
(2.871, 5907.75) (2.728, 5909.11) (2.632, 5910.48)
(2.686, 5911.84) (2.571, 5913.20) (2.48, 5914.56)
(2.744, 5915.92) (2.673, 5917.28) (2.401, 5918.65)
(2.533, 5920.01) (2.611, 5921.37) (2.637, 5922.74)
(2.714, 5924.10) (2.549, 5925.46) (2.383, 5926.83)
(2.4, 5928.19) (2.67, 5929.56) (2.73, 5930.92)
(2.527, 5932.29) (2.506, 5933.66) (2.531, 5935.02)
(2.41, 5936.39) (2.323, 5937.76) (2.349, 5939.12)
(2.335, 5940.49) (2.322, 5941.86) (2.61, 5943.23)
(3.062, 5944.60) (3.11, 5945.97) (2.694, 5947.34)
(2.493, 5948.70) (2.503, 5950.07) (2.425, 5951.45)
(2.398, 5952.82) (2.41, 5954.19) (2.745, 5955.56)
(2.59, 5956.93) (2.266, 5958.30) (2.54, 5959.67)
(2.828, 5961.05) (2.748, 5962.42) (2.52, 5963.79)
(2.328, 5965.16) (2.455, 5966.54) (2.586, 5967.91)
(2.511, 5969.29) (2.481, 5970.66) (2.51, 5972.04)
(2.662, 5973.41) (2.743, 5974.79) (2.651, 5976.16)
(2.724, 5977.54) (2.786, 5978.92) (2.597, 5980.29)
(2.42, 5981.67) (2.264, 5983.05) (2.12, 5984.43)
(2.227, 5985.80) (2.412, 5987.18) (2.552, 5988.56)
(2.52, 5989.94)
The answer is 1.2 angstrom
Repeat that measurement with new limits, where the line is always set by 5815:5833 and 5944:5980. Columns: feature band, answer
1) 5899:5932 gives -0.4 angstrom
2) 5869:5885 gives 0.6 angstrom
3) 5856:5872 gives -0.2 angstrom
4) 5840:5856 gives 0.4 angstrom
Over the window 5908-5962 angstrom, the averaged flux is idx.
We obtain 2.57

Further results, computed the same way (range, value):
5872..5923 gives 2.53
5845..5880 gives 2.57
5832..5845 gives 2.58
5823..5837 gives 2.7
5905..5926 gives 2.64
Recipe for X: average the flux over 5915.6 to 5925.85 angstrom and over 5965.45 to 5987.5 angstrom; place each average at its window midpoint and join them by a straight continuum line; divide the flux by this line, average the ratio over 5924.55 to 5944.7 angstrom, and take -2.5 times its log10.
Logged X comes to 0.035 mag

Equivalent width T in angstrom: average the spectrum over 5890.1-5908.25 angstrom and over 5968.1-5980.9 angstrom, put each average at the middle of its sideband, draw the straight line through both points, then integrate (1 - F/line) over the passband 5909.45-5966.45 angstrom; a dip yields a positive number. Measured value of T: 0.90 angstrom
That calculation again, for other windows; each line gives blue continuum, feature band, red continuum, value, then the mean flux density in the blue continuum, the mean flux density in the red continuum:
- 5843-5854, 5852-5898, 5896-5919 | 1.38 angstrom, 2.53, 2.65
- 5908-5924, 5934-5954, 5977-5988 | 0.06 angstrom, 2.62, 2.44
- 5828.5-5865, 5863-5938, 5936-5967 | 0.02 angstrom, 2.58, 2.54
